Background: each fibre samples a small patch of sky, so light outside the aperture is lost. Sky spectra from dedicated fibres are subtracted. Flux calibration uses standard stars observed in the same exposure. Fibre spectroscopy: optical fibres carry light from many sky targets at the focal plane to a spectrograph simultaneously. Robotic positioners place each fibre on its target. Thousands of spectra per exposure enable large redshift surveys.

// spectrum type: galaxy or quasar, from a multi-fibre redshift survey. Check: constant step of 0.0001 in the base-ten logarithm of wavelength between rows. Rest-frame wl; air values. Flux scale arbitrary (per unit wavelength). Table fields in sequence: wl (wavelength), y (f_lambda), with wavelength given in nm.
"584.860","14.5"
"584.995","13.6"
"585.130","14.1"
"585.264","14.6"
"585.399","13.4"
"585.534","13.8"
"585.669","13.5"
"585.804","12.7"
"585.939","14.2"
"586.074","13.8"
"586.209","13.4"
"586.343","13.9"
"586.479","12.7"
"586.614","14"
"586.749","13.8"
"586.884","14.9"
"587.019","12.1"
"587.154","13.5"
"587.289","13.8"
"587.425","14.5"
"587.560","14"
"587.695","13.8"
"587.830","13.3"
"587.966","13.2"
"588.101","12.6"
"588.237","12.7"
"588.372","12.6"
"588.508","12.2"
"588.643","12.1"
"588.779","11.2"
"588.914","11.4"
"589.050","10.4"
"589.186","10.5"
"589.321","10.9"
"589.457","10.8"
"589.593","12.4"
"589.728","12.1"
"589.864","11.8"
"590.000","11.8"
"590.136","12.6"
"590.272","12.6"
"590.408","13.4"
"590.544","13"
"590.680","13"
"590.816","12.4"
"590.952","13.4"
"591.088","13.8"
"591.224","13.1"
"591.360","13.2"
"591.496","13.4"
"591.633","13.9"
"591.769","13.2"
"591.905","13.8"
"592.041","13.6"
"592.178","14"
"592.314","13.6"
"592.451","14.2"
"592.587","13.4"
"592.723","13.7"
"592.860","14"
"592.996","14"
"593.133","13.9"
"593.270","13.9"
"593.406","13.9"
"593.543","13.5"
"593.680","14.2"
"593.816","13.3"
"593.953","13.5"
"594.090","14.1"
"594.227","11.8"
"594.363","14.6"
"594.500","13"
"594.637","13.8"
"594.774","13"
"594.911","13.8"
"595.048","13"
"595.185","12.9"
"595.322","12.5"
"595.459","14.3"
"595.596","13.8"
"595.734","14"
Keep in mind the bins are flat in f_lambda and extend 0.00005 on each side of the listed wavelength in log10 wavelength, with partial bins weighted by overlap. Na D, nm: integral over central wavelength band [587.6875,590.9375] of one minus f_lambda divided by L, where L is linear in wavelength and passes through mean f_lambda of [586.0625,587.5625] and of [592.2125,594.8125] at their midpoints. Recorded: 0.35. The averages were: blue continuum 13.7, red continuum 13.7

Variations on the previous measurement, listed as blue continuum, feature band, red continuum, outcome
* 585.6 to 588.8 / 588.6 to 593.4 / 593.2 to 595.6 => 0.20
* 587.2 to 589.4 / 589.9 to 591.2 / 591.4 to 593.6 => 0.03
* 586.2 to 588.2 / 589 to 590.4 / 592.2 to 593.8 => 0.20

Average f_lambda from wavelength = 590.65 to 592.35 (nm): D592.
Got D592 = 13.4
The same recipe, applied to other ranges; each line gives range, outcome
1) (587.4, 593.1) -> 12.8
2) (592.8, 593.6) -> 13.9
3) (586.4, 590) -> 12.6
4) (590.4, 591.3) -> 13.1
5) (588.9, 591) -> 12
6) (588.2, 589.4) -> 11.5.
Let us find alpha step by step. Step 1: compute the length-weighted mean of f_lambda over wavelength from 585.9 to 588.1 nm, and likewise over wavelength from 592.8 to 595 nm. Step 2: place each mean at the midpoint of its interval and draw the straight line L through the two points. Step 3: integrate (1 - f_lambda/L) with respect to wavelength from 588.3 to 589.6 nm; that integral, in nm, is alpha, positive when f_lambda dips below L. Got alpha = 0.21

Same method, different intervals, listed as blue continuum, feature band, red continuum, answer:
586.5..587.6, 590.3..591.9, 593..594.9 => 0.05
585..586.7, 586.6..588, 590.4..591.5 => -0.02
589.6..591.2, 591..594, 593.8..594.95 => -0.14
